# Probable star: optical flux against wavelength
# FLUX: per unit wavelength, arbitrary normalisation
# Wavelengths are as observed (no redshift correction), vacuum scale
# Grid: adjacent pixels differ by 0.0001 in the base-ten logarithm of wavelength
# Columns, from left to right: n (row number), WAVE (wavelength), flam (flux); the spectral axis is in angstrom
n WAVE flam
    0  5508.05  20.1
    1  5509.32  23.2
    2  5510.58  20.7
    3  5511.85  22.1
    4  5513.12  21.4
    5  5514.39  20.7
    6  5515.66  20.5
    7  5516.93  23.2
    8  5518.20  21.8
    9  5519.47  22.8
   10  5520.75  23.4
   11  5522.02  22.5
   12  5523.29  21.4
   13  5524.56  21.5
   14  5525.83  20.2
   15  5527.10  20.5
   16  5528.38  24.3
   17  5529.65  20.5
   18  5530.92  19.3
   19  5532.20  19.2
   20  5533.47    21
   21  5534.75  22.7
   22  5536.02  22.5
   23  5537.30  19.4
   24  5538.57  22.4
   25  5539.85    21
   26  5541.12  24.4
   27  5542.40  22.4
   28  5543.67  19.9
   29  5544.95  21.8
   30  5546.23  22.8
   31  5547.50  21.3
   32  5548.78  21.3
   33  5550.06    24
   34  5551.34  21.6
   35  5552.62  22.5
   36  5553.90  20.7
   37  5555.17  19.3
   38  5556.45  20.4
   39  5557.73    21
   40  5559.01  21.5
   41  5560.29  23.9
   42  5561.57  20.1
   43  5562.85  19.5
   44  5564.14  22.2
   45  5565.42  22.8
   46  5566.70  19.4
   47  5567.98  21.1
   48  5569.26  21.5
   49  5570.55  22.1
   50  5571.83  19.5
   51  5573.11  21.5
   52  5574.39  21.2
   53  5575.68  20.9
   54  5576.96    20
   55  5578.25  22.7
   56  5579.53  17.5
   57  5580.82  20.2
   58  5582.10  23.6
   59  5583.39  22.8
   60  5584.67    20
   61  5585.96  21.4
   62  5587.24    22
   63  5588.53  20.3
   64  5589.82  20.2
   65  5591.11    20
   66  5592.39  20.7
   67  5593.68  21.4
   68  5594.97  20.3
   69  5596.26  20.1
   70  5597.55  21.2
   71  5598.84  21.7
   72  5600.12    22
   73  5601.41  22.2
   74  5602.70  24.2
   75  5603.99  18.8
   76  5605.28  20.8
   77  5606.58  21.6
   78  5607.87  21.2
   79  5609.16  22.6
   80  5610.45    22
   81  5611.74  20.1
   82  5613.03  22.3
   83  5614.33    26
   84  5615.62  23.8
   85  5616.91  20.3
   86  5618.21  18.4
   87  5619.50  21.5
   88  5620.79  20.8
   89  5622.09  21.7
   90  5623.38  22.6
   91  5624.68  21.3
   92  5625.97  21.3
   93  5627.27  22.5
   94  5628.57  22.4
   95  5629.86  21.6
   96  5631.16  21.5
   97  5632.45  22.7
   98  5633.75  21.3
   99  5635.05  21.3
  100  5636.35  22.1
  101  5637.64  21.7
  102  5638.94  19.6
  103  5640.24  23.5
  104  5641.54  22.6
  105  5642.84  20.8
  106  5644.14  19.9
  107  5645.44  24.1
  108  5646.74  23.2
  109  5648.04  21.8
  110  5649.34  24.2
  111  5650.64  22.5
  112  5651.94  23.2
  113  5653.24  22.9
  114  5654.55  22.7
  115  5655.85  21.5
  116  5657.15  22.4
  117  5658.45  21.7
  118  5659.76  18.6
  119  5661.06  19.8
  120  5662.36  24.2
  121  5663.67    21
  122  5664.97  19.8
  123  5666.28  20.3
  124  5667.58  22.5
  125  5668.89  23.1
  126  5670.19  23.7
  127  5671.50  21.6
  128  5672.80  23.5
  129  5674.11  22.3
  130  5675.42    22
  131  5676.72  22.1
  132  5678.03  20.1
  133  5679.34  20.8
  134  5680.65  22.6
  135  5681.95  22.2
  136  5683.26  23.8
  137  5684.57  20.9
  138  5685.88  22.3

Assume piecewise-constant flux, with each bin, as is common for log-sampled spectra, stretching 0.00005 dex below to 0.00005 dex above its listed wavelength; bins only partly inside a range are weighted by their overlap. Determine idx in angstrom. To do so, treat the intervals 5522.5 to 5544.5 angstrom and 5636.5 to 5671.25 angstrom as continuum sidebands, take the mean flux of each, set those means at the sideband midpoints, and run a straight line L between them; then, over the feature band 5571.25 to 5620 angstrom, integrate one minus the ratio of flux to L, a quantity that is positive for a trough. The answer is 1.0 angstrom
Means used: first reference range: 21.3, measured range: 21.2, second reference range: 22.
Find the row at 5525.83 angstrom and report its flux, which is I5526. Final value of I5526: 20.2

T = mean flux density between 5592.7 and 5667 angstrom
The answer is 21.7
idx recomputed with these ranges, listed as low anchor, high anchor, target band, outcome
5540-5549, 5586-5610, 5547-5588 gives 0.8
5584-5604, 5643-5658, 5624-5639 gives 0.2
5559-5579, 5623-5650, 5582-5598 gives 0.3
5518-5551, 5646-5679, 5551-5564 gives 0.4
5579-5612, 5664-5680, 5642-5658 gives -0.6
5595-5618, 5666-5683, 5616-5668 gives 0.6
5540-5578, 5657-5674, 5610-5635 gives -0.2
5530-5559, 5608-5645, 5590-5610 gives 0.4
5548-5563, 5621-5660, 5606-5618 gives -0.2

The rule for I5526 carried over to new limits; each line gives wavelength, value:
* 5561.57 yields 20.1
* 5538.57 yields 22.4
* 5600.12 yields 22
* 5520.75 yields 23.4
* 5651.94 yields 23.2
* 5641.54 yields 22.6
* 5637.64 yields 21.7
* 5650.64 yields 22.5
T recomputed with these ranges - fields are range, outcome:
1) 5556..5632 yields 21.3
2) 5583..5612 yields 21.2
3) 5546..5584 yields 21.3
